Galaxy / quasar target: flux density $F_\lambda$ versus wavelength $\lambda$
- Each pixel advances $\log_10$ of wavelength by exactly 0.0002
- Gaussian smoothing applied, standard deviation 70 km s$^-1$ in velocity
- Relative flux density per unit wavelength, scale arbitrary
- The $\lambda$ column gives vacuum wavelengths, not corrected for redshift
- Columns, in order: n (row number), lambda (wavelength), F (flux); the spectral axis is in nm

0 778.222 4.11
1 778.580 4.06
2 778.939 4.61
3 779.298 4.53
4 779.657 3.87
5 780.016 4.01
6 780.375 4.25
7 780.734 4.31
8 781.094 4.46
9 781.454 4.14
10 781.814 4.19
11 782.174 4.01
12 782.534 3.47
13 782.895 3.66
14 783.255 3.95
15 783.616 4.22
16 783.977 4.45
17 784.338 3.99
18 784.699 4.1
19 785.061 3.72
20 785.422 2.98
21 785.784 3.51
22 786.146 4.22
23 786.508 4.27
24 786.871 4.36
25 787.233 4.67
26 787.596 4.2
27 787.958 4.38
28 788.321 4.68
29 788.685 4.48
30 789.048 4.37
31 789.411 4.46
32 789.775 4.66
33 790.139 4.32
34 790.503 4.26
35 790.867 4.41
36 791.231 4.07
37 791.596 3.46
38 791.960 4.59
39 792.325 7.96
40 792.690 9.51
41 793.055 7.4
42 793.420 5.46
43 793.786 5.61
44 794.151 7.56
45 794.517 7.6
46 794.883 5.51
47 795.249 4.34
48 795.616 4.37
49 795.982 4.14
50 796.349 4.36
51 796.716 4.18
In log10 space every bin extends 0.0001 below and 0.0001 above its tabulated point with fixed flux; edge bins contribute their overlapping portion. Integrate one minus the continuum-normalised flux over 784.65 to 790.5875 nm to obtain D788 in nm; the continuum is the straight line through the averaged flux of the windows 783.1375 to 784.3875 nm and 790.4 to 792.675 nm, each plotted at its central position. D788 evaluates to 0.58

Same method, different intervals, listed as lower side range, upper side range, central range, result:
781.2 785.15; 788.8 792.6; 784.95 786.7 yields 0.22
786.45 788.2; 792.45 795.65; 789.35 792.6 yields 0.42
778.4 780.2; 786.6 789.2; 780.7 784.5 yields 0.21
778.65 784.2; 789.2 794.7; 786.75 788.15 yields 0.17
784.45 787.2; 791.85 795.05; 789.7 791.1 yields 0.32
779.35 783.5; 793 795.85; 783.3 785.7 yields 0.31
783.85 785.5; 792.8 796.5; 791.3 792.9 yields -0.29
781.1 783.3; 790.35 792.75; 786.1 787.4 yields 0.06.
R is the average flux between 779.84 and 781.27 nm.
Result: 4.26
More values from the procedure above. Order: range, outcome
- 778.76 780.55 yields 4.25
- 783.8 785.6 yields 3.85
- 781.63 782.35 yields 4.1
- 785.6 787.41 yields 4.2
